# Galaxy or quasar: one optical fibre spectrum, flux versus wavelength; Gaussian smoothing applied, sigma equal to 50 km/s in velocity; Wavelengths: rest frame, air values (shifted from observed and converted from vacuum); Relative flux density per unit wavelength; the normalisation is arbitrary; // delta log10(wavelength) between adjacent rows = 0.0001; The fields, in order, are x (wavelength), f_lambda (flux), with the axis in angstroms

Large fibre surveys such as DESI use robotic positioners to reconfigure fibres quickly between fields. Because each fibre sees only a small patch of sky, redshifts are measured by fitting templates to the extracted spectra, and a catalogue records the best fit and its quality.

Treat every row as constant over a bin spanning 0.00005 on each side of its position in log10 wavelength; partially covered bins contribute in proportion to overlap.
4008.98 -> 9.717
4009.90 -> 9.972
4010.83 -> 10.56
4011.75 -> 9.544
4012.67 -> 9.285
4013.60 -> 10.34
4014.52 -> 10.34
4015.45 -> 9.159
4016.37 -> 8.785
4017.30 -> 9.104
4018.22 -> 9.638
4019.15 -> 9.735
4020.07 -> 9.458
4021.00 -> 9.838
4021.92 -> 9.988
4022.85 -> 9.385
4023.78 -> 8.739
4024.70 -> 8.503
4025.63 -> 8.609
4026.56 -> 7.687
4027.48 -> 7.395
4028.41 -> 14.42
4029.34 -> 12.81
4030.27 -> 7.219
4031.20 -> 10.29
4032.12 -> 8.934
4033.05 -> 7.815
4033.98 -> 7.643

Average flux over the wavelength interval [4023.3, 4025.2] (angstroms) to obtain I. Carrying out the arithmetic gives 8.63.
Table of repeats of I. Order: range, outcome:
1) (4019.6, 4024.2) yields 9.49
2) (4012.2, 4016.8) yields 9.59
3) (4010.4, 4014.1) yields 9.95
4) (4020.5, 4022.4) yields 9.89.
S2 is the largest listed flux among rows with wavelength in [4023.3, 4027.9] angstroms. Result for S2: 8.739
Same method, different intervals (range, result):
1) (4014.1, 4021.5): 10.34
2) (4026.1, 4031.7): 14.42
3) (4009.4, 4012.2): 10.56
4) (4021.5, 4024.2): 9.988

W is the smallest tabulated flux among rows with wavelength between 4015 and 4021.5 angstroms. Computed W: 8.785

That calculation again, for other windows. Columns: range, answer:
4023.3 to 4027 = 7.687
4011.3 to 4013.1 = 9.285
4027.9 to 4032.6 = 7.219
